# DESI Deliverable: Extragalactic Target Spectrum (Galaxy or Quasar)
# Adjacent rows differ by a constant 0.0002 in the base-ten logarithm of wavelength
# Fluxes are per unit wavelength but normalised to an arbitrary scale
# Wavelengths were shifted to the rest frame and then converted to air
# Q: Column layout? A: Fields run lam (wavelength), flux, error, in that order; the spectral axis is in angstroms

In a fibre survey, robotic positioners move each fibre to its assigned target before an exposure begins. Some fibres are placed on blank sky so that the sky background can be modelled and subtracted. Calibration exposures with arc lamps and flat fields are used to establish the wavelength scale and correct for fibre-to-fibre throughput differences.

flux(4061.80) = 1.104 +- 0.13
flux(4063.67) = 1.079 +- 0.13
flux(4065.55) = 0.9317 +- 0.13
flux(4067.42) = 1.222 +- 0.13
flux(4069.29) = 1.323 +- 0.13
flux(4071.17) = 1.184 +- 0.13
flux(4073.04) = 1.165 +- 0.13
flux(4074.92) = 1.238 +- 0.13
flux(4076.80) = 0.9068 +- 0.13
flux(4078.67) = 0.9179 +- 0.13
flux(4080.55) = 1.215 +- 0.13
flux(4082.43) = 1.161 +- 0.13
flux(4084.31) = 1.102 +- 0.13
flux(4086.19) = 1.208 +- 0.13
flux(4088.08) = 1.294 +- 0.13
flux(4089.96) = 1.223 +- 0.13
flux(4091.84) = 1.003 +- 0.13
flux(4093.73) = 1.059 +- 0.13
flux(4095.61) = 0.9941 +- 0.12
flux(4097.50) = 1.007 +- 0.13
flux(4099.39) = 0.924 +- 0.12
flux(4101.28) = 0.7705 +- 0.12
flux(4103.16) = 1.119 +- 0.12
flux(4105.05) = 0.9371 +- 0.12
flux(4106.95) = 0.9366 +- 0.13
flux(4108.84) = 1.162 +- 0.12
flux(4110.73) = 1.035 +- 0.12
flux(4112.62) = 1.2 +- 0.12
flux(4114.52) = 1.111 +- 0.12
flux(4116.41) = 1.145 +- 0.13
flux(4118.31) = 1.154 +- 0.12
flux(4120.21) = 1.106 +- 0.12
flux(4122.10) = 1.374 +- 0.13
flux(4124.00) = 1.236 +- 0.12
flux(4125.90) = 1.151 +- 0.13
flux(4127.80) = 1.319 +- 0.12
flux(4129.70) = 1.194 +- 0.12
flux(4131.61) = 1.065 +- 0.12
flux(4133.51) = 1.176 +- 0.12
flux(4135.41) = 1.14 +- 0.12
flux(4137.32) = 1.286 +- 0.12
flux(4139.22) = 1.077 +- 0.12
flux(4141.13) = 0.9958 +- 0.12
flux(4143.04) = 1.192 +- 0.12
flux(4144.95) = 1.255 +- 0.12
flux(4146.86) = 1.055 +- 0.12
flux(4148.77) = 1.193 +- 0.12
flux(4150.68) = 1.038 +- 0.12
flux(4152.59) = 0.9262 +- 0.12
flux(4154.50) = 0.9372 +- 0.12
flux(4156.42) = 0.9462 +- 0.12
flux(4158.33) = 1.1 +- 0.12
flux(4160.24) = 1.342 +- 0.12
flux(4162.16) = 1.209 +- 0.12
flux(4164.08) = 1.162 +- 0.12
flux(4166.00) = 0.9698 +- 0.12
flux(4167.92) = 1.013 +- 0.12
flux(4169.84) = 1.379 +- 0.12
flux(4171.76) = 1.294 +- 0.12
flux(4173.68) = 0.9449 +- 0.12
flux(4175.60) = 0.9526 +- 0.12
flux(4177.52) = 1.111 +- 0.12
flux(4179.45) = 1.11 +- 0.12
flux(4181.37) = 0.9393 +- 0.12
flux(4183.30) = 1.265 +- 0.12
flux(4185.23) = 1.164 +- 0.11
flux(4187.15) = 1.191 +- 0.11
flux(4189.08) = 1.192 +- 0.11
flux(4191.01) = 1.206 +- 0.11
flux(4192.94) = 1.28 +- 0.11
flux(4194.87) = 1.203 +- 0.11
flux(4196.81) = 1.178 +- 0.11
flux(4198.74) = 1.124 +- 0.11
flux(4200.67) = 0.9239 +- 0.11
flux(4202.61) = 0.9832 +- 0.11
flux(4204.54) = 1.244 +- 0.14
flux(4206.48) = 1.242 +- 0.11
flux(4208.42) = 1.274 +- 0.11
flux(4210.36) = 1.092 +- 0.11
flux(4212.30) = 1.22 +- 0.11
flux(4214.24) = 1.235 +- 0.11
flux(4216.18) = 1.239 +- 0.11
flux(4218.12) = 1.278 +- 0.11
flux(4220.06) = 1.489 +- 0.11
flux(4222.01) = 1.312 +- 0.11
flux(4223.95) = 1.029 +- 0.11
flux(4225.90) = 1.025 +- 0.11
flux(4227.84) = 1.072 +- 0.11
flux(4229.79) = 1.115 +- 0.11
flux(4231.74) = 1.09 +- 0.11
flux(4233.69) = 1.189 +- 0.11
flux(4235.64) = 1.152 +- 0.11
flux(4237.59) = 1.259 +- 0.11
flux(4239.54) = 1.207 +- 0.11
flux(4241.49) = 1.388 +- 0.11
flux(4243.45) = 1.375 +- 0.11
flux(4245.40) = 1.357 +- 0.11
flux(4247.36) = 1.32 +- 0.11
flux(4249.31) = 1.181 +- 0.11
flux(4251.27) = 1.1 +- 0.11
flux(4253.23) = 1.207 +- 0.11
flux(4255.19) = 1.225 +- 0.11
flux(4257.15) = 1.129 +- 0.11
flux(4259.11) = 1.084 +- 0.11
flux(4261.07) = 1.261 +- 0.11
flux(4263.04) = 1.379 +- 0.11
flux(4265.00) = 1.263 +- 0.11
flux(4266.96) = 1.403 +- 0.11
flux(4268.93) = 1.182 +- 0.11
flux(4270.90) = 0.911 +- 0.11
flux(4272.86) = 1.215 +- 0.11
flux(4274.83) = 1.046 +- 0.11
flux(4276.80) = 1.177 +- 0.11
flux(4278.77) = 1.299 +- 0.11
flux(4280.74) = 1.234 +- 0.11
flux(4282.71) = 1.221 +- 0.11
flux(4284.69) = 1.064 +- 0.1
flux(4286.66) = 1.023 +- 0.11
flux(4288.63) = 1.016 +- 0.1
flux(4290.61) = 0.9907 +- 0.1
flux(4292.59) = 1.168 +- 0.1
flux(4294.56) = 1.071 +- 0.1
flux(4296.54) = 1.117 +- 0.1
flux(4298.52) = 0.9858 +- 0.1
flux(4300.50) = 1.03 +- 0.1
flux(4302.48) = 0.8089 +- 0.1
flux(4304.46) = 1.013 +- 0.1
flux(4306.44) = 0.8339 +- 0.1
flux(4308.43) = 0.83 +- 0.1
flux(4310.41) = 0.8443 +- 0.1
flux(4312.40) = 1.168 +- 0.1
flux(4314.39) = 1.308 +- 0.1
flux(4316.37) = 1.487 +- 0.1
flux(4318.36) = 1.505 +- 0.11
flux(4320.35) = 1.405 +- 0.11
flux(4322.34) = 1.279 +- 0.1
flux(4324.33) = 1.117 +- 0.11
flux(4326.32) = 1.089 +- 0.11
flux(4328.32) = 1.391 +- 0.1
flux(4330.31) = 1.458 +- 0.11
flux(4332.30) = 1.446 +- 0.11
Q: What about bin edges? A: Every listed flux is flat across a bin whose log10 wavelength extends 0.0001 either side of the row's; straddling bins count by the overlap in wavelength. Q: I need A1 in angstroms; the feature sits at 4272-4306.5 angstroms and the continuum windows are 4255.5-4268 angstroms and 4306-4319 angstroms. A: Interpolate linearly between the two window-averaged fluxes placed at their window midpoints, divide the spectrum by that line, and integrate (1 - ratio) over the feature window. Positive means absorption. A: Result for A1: 3.3 angstroms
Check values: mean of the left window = 1.25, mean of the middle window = 1.08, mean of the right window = 1.14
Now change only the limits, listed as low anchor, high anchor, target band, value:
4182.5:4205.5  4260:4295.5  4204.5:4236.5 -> -0.8 angstroms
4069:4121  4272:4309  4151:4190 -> -1.0 angstroms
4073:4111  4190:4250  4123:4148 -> -1.2 angstroms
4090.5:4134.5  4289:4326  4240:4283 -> -4.7 angstroms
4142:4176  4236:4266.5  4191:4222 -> -0.6 angstroms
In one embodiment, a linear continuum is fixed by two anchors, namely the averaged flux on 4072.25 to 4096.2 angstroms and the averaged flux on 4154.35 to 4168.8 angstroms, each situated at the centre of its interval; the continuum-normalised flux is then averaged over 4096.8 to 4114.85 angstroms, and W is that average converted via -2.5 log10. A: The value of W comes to 0.094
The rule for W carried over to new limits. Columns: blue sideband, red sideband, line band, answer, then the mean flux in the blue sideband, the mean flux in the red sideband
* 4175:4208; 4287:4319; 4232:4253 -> -0.13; 1.14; 1.07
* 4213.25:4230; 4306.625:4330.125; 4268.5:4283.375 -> 0.05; 1.2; 1.22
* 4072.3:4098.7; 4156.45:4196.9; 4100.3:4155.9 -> 0.01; 1.1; 1.15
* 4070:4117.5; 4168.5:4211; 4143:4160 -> 0.04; 1.08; 1.15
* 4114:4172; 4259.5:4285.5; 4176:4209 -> 0.02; 1.14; 1.2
